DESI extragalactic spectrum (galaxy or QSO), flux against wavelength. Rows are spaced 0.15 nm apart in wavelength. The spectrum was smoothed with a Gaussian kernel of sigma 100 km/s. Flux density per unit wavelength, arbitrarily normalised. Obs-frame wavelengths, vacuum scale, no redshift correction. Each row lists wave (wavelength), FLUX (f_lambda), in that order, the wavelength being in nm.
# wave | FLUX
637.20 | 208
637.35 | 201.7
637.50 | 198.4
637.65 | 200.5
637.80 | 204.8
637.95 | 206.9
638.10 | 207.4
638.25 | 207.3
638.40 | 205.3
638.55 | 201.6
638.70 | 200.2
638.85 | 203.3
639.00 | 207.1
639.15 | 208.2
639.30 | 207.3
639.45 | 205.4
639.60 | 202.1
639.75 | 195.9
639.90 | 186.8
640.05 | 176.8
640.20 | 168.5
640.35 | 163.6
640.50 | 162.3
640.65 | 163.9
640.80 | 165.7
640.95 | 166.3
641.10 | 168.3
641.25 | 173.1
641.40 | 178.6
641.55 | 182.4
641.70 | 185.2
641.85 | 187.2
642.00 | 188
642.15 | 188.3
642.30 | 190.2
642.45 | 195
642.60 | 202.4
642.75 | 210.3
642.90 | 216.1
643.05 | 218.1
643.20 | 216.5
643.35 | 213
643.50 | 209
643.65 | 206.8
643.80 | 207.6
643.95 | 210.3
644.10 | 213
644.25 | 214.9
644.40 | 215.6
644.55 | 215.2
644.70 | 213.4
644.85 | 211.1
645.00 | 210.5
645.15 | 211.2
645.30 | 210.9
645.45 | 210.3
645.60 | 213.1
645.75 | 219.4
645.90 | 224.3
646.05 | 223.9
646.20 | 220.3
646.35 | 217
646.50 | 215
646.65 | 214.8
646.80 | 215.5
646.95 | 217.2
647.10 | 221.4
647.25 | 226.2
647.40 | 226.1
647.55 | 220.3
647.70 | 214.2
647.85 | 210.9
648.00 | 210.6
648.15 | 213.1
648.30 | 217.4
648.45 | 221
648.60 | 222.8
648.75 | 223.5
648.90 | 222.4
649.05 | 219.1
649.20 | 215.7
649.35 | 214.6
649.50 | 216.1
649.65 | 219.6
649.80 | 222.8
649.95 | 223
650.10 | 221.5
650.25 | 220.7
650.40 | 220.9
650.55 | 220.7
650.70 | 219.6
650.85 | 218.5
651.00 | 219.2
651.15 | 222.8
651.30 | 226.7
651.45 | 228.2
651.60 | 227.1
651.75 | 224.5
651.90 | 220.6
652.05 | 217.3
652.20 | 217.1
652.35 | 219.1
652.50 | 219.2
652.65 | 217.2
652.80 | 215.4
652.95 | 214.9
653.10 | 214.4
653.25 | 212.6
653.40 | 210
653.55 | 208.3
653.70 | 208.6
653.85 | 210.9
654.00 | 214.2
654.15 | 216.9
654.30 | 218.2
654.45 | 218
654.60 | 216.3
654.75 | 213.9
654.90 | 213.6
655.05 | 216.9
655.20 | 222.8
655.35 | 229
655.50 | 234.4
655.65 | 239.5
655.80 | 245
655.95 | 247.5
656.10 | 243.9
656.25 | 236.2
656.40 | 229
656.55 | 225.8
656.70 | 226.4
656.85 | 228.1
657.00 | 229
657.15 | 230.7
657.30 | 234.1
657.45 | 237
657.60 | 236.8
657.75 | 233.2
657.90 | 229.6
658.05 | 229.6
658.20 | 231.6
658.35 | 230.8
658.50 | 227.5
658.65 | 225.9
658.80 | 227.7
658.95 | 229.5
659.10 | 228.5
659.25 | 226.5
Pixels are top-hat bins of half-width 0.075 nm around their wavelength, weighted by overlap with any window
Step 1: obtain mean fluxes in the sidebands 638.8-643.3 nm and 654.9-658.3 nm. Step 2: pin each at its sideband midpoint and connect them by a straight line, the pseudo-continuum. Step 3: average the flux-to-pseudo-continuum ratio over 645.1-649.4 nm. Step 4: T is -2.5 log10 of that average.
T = -0.06 mag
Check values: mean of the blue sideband 189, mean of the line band 218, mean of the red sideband 232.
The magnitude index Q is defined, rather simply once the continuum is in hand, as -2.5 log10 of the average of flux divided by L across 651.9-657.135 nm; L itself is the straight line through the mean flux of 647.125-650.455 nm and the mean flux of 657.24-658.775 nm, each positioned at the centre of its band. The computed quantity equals 0.023 mag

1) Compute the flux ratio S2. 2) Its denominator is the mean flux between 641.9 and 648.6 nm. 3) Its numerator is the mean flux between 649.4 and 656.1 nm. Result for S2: 1.04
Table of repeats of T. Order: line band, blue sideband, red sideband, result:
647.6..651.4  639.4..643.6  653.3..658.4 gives -0.05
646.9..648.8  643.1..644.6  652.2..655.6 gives -0.02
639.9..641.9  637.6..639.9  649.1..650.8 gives 0.19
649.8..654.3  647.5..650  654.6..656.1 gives 0.03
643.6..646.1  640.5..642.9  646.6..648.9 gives -0.06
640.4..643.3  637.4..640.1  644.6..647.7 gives 0.12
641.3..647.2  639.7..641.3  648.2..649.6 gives -0.09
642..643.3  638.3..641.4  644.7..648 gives -0.02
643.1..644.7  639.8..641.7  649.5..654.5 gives -0.15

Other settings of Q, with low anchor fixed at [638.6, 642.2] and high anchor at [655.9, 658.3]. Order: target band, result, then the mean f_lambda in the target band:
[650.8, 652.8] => -0.02 mag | 221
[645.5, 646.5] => -0.09 mag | 219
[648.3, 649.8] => -0.05 mag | 219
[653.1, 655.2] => 0.05 mag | 214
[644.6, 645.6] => -0.07 mag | 211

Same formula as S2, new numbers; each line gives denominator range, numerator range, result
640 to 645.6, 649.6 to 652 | 1.13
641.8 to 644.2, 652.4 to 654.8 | 1.05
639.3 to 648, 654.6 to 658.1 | 1.14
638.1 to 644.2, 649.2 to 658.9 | 1.15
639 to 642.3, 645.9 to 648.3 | 1.19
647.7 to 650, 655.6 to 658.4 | 1.07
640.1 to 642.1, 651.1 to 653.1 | 1.27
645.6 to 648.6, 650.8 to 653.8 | 1.00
